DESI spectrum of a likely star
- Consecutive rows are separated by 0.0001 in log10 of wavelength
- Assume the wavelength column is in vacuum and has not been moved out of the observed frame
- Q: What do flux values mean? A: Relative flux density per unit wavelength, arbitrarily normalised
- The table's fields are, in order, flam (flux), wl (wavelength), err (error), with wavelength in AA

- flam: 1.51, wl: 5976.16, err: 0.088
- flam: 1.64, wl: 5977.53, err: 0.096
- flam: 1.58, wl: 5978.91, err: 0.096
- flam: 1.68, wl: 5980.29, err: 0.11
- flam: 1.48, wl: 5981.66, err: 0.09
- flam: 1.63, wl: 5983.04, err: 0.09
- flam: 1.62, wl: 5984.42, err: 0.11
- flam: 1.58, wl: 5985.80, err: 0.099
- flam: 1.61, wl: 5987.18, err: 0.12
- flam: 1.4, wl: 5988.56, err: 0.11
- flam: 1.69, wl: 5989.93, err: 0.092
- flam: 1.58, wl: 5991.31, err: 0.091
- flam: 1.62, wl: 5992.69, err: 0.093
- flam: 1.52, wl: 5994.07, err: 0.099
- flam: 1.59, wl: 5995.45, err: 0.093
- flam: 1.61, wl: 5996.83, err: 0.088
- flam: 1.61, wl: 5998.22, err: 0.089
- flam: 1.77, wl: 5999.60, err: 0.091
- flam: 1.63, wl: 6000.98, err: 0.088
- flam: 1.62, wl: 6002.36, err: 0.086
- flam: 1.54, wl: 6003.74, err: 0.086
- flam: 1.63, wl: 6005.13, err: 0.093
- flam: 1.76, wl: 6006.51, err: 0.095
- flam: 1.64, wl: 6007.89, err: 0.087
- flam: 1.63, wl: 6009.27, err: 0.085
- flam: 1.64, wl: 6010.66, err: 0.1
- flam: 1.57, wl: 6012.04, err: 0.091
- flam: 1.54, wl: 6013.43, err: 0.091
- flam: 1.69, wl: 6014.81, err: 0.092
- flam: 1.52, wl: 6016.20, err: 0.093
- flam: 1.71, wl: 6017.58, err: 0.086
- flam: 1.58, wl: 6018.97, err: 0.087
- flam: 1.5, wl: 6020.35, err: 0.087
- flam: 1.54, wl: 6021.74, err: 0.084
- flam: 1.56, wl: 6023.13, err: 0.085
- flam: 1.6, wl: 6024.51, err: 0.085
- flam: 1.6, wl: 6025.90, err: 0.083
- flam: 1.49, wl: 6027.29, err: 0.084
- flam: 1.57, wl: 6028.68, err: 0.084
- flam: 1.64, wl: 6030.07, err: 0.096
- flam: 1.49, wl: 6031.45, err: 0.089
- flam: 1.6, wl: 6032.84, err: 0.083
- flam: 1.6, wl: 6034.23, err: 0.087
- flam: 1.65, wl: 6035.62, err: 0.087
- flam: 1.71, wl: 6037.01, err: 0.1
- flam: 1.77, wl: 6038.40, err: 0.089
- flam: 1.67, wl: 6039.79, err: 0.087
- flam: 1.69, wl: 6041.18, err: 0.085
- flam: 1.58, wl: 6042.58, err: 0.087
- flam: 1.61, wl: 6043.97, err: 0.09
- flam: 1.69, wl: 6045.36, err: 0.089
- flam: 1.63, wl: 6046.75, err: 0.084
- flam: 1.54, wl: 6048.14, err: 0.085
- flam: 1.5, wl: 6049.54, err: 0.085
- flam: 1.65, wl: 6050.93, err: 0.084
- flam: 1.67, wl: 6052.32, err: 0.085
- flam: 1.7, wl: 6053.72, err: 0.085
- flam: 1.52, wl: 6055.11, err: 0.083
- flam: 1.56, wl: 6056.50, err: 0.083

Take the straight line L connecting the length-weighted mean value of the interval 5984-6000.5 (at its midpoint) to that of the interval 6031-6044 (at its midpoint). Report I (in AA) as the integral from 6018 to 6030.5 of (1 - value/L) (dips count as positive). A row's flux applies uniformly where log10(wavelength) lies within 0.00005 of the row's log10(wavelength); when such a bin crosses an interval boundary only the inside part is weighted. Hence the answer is 0.48 AA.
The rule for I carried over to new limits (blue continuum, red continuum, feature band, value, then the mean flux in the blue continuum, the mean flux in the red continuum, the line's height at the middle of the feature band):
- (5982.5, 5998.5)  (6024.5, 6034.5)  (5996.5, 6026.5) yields -0.7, 1.59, 1.57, 1.58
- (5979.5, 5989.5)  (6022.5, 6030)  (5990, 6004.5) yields -0.4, 1.58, 1.57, 1.57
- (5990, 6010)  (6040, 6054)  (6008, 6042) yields 0.4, 1.63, 1.62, 1.63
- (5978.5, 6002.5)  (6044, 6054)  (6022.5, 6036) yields 0.3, 1.6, 1.62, 1.61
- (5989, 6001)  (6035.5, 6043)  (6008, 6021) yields 0.4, 1.62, 1.68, 1.65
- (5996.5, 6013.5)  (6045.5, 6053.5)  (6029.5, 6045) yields -0.2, 1.63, 1.61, 1.62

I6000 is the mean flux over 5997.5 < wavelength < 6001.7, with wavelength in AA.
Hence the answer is 1.67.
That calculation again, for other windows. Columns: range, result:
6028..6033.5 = 1.58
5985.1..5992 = 1.57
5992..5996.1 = 1.58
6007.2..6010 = 1.63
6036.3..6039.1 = 1.74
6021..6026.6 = 1.57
